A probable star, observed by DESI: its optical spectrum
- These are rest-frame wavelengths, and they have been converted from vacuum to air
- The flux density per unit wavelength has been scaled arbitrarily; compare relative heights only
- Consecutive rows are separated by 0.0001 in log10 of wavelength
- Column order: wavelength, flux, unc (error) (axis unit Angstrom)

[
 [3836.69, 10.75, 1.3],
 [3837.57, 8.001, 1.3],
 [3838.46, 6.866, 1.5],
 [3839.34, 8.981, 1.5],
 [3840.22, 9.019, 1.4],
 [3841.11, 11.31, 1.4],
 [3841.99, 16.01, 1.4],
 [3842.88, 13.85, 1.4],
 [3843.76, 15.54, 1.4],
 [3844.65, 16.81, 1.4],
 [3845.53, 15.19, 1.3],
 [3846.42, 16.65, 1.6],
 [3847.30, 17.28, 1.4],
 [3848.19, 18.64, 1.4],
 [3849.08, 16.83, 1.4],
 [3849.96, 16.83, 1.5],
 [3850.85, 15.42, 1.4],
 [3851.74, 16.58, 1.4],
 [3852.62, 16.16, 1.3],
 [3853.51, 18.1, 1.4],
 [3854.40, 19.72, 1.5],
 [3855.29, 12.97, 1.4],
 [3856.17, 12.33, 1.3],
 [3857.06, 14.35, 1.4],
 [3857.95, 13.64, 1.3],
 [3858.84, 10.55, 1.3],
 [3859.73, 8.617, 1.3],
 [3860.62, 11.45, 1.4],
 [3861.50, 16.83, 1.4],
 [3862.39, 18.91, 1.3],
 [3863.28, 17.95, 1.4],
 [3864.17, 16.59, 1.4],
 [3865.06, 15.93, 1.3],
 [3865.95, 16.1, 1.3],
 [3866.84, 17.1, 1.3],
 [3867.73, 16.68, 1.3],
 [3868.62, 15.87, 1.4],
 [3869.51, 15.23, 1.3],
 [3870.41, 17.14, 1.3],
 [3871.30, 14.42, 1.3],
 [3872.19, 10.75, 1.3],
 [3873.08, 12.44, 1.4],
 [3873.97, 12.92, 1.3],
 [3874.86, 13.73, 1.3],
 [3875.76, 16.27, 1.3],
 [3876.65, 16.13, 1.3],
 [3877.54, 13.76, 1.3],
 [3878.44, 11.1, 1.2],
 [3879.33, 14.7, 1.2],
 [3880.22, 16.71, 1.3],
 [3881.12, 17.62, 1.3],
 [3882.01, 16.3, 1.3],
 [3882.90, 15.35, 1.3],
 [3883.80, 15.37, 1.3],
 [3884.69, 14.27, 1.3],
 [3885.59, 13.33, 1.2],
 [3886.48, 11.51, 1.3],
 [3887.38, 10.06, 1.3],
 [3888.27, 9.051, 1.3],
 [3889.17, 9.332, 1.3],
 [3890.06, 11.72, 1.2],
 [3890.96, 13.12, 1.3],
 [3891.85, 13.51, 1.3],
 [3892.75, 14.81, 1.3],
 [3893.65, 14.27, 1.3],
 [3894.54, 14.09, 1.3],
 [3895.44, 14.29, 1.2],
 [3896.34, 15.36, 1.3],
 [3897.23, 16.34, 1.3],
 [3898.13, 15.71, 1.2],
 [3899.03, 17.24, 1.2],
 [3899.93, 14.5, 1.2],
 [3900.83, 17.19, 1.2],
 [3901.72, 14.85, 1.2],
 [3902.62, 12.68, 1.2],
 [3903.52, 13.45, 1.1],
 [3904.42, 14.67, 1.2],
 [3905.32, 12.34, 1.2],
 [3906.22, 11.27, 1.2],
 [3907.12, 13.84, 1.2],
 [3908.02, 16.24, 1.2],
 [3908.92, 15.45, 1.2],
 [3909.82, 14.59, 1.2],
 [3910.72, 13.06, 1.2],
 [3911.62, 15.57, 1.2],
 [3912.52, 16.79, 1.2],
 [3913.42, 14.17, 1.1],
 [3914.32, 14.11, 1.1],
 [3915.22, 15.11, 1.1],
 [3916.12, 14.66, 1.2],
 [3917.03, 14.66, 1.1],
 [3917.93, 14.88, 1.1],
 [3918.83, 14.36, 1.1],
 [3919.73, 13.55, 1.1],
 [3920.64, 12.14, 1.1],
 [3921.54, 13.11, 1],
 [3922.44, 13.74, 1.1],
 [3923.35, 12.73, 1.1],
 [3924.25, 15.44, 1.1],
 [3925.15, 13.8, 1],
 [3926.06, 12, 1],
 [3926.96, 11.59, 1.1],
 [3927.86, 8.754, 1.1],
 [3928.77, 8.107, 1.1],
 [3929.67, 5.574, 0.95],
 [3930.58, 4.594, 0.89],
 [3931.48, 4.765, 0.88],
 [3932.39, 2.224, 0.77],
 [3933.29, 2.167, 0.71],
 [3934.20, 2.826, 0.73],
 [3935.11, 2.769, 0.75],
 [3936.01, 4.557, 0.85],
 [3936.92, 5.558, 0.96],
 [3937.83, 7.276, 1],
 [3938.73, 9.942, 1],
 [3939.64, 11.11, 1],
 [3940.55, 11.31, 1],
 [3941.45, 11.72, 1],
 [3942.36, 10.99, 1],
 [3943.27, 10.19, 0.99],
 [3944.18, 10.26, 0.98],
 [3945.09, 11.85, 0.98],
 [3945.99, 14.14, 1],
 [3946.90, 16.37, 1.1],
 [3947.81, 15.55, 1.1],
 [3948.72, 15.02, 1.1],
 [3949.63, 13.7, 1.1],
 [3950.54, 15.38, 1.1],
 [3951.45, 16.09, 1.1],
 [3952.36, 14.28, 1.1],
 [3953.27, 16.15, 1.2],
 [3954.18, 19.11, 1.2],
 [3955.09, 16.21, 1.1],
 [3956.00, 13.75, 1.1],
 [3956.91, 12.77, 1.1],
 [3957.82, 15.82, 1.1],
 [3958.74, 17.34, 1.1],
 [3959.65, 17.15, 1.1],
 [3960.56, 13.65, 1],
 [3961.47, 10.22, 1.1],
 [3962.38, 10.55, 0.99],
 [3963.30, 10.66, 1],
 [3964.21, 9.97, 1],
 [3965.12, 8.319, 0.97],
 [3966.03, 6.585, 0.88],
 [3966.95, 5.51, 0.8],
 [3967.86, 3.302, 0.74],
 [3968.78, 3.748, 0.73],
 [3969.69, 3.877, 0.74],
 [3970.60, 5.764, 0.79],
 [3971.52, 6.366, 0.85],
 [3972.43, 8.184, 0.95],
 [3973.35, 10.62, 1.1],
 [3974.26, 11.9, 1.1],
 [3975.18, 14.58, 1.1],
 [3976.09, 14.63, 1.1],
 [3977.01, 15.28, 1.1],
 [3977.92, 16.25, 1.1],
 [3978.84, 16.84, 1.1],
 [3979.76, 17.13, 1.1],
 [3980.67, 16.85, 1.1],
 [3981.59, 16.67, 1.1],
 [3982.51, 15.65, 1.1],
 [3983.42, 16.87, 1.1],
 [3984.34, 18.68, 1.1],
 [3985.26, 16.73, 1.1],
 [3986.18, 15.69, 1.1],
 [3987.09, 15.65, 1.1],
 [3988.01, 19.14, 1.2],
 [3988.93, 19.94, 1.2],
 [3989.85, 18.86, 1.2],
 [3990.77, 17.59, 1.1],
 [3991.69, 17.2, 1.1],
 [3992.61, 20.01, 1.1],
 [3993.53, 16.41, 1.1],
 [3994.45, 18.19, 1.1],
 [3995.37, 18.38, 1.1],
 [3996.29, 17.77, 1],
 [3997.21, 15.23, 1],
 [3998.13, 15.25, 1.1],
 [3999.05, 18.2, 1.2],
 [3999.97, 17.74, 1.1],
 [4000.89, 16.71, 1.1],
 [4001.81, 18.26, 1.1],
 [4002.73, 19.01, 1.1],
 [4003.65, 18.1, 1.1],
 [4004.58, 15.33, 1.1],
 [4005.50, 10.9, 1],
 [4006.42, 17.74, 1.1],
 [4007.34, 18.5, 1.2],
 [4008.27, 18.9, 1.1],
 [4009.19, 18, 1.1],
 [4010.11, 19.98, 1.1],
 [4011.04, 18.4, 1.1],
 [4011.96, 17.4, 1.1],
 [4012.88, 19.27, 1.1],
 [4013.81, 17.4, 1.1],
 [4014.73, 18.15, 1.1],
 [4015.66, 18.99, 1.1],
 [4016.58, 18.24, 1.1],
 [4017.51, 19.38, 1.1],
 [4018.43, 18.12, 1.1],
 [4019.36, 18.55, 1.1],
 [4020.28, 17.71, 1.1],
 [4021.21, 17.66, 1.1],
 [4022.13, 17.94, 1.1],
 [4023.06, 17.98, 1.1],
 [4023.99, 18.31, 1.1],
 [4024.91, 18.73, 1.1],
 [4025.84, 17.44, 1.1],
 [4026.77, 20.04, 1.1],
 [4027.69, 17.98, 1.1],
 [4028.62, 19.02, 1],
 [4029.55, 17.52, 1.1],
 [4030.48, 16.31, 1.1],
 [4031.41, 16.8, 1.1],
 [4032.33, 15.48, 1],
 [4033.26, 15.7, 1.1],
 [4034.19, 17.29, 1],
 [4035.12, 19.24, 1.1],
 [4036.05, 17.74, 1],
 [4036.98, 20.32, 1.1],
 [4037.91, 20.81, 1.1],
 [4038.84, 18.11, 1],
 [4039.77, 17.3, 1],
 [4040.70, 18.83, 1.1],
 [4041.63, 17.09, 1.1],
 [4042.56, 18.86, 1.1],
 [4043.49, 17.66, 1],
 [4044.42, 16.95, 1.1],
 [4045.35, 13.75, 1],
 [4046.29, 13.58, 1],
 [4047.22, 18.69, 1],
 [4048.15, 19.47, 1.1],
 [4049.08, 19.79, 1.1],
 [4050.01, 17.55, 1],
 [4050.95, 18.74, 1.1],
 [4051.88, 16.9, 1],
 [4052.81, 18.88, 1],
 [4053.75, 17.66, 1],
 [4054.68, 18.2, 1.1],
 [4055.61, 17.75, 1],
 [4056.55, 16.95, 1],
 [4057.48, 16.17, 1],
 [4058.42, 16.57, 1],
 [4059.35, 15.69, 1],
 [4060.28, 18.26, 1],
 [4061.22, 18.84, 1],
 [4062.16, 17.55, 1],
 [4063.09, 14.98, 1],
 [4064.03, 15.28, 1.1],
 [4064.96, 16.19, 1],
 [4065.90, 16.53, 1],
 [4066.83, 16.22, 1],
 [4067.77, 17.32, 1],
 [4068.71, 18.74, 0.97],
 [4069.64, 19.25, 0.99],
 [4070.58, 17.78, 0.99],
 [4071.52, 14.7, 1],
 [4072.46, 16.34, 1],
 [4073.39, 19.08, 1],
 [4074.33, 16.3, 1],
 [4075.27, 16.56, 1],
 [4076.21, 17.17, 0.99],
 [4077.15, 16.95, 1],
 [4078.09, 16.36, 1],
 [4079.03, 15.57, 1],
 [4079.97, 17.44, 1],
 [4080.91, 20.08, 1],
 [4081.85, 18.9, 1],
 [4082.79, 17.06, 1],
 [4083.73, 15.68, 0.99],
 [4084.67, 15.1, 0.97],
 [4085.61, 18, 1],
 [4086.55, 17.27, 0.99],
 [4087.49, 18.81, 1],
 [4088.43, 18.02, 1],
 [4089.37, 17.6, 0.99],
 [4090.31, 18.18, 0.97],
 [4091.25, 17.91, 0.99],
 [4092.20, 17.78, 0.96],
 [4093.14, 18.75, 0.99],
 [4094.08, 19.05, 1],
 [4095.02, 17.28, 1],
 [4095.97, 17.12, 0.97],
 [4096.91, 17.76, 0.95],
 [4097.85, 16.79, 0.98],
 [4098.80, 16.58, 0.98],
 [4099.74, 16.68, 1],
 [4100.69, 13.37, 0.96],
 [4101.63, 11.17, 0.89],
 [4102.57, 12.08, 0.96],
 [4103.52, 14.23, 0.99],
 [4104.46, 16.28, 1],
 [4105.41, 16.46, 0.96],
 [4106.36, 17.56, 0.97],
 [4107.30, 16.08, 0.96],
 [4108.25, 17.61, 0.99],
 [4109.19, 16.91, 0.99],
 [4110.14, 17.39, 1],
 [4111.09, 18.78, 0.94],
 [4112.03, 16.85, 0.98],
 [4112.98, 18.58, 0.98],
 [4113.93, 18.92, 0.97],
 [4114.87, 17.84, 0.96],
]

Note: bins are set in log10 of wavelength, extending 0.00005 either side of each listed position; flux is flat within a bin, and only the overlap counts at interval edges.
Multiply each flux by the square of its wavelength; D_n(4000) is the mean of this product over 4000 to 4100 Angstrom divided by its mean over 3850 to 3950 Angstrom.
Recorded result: 1.4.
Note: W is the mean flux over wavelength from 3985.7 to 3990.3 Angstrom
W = 17.9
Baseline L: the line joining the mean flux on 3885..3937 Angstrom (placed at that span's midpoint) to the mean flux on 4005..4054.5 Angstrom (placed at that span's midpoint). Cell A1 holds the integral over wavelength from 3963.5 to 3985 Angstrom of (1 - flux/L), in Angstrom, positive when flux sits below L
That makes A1 5.3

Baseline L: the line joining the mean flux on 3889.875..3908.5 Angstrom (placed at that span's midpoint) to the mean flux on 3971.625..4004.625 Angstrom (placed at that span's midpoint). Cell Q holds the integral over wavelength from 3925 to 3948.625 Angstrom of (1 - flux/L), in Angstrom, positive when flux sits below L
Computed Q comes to 9.9 Angstrom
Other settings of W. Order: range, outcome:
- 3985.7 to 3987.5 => 15.7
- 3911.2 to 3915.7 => 15.2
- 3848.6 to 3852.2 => 16.4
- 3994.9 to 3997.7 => 17.1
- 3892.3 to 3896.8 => 14.6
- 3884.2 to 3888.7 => 11.7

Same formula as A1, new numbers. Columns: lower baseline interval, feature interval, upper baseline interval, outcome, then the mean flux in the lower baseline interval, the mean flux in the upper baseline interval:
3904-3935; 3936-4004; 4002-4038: 5.1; 11.7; 17.9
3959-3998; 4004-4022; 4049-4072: -3.1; 13.7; 17.3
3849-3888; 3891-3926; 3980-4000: 2.8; 14.8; 17.4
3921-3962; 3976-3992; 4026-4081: -3.9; 11.4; 17.4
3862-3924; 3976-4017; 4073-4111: -4.4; 14.4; 16.9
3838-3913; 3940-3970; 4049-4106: 6.3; 14.5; 17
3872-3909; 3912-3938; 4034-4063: 7.9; 14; 17.7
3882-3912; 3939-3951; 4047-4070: 1.7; 13.9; 17.5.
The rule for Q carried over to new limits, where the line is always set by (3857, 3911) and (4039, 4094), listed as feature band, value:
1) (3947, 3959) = 0.0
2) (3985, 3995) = -1.1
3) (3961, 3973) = 6.5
